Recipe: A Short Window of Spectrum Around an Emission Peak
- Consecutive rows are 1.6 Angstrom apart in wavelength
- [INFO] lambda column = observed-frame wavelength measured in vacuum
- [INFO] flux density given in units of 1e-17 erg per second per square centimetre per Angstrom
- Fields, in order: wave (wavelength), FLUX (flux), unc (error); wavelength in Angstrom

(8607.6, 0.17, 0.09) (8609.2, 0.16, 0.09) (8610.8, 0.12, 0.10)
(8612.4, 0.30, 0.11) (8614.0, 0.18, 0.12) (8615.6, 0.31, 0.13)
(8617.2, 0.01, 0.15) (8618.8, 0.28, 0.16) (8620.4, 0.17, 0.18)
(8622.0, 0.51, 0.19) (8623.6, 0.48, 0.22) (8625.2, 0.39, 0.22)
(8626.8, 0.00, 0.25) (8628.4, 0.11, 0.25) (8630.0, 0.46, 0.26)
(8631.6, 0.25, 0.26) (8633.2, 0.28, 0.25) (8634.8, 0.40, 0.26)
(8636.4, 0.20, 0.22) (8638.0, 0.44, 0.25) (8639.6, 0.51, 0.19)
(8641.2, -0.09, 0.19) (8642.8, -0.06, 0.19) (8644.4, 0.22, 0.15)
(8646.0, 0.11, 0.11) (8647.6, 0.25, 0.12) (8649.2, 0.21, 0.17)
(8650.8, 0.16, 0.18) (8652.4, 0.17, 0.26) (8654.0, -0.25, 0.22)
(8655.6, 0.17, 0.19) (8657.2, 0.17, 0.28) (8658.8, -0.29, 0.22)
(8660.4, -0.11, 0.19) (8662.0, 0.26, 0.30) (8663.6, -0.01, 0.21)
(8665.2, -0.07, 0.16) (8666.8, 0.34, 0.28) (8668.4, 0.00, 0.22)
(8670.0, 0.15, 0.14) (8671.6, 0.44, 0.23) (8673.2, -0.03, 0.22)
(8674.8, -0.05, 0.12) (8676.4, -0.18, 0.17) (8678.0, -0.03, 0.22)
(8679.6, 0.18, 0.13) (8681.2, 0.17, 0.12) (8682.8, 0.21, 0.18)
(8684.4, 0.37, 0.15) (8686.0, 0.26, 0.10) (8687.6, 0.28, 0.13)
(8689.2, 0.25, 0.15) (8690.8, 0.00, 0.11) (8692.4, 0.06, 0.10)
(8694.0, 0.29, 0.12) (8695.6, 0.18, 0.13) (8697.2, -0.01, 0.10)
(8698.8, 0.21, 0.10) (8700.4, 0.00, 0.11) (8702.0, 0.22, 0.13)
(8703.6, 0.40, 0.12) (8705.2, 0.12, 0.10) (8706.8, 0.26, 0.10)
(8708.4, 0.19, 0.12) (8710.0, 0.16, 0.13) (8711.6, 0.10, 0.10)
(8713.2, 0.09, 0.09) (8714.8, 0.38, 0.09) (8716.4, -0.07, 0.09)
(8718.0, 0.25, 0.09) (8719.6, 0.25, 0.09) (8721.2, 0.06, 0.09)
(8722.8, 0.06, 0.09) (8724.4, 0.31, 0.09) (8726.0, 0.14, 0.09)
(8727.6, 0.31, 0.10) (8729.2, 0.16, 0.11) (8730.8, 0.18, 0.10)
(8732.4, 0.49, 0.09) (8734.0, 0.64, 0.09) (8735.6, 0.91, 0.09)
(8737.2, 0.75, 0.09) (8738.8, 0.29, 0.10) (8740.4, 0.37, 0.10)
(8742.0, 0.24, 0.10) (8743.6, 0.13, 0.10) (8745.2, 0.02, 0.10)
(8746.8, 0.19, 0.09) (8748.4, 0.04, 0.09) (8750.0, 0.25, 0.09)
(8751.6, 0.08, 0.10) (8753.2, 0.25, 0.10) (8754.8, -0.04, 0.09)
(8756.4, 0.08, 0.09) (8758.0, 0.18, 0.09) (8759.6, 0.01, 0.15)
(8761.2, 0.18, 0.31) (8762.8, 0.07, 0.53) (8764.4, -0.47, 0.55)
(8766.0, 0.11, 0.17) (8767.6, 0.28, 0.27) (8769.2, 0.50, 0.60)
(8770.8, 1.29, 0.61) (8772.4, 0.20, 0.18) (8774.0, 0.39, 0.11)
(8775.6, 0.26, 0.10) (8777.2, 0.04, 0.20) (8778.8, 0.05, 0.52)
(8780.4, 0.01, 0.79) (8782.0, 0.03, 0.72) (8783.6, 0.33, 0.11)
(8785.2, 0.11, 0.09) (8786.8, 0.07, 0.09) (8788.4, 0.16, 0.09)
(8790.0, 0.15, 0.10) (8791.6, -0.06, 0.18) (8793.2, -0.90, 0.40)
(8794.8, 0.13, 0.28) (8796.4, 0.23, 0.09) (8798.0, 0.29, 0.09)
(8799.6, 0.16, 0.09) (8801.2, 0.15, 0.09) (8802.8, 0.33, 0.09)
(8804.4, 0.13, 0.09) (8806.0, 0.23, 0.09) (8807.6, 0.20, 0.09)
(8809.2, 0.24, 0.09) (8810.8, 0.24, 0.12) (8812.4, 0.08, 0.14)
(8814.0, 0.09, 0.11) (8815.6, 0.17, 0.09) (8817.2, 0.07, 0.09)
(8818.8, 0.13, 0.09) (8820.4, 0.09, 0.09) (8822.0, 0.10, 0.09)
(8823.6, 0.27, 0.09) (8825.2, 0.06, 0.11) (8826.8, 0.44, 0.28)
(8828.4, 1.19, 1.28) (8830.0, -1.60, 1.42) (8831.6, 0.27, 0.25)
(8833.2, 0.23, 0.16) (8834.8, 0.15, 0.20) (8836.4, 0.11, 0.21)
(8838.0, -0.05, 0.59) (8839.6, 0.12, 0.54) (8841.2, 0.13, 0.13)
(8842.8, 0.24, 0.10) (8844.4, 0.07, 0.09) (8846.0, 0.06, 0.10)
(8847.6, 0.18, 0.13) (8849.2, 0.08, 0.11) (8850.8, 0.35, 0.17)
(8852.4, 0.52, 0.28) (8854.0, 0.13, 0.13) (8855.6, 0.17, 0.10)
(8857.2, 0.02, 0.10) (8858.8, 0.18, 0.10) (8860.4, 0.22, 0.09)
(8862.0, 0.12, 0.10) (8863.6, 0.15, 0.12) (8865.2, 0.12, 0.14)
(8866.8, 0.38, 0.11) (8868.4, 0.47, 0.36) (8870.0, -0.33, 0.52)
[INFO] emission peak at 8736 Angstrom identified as H-gamma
